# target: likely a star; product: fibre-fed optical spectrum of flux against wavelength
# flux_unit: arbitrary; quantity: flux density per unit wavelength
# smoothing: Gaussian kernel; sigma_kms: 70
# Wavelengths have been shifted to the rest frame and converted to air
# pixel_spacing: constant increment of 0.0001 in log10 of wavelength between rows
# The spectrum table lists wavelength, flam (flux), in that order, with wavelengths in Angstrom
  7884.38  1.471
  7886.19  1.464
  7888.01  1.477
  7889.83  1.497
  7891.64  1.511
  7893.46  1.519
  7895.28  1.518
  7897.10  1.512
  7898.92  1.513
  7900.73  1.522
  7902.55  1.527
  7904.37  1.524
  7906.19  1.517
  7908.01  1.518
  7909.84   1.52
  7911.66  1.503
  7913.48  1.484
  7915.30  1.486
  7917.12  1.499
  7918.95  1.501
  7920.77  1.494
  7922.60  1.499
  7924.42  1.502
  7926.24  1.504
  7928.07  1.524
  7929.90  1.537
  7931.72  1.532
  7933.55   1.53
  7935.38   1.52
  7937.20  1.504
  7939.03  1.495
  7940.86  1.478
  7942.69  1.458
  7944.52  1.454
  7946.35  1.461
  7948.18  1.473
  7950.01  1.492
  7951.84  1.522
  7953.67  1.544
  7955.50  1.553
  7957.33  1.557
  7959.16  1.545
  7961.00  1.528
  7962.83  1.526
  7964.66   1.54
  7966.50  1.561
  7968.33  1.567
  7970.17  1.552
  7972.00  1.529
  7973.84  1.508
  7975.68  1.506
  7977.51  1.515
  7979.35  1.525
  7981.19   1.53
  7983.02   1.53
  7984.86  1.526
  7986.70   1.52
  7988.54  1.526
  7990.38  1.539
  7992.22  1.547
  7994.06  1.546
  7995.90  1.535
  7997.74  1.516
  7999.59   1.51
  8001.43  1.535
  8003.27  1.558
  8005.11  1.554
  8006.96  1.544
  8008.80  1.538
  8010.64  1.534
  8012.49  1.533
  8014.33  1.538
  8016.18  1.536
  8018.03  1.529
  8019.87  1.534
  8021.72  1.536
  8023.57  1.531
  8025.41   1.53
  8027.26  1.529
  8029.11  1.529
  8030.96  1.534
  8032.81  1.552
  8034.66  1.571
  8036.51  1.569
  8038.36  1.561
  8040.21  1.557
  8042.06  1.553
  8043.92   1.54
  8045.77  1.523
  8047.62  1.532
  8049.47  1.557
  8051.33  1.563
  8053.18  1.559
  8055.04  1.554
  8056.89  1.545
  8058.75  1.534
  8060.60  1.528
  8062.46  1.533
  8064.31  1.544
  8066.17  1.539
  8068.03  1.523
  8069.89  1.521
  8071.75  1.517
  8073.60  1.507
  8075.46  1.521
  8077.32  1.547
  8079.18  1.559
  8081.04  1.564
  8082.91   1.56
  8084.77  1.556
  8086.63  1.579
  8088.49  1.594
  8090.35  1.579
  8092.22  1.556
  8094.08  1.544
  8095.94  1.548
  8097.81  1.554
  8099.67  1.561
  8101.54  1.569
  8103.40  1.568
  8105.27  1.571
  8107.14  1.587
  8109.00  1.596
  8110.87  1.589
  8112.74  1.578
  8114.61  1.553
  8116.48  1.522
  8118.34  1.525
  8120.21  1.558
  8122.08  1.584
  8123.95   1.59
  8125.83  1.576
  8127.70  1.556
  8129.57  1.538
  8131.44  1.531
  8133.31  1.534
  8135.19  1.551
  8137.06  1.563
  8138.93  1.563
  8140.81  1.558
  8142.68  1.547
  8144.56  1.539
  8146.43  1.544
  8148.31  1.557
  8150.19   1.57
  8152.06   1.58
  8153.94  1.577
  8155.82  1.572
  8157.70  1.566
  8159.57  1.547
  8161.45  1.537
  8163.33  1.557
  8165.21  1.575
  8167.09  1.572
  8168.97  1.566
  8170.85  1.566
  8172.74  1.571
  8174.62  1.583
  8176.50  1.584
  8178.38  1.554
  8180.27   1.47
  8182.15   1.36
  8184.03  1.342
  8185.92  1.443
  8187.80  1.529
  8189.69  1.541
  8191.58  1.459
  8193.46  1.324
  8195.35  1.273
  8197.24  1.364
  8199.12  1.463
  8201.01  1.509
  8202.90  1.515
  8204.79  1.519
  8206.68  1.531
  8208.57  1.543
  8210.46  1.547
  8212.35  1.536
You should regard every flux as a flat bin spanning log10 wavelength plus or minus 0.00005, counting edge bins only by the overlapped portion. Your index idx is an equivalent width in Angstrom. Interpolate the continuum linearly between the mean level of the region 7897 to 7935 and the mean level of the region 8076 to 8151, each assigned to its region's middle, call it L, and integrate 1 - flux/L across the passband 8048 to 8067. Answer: 0.0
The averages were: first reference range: 1.51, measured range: 1.55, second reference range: 1.56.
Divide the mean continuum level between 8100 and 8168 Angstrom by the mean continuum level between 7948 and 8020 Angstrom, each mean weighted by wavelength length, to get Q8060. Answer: 1.0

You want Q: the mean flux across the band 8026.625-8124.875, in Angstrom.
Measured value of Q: 1.55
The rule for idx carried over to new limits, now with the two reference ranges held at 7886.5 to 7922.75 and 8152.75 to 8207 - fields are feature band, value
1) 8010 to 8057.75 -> -1.2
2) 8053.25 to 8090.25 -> -1.0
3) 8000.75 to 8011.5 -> -0.3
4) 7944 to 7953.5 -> 0.1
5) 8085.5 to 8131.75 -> -1.9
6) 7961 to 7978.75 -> -0.3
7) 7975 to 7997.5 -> -0.4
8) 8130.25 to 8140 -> -0.3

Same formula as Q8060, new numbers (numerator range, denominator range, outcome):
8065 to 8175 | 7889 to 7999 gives 1.03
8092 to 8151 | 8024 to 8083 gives 1.01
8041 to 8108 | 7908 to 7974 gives 1.02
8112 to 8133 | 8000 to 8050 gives 1.01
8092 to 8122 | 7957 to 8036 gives 1.02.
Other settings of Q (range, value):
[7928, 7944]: 1.51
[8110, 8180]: 1.56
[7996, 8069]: 1.54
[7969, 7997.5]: 1.53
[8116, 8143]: 1.55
